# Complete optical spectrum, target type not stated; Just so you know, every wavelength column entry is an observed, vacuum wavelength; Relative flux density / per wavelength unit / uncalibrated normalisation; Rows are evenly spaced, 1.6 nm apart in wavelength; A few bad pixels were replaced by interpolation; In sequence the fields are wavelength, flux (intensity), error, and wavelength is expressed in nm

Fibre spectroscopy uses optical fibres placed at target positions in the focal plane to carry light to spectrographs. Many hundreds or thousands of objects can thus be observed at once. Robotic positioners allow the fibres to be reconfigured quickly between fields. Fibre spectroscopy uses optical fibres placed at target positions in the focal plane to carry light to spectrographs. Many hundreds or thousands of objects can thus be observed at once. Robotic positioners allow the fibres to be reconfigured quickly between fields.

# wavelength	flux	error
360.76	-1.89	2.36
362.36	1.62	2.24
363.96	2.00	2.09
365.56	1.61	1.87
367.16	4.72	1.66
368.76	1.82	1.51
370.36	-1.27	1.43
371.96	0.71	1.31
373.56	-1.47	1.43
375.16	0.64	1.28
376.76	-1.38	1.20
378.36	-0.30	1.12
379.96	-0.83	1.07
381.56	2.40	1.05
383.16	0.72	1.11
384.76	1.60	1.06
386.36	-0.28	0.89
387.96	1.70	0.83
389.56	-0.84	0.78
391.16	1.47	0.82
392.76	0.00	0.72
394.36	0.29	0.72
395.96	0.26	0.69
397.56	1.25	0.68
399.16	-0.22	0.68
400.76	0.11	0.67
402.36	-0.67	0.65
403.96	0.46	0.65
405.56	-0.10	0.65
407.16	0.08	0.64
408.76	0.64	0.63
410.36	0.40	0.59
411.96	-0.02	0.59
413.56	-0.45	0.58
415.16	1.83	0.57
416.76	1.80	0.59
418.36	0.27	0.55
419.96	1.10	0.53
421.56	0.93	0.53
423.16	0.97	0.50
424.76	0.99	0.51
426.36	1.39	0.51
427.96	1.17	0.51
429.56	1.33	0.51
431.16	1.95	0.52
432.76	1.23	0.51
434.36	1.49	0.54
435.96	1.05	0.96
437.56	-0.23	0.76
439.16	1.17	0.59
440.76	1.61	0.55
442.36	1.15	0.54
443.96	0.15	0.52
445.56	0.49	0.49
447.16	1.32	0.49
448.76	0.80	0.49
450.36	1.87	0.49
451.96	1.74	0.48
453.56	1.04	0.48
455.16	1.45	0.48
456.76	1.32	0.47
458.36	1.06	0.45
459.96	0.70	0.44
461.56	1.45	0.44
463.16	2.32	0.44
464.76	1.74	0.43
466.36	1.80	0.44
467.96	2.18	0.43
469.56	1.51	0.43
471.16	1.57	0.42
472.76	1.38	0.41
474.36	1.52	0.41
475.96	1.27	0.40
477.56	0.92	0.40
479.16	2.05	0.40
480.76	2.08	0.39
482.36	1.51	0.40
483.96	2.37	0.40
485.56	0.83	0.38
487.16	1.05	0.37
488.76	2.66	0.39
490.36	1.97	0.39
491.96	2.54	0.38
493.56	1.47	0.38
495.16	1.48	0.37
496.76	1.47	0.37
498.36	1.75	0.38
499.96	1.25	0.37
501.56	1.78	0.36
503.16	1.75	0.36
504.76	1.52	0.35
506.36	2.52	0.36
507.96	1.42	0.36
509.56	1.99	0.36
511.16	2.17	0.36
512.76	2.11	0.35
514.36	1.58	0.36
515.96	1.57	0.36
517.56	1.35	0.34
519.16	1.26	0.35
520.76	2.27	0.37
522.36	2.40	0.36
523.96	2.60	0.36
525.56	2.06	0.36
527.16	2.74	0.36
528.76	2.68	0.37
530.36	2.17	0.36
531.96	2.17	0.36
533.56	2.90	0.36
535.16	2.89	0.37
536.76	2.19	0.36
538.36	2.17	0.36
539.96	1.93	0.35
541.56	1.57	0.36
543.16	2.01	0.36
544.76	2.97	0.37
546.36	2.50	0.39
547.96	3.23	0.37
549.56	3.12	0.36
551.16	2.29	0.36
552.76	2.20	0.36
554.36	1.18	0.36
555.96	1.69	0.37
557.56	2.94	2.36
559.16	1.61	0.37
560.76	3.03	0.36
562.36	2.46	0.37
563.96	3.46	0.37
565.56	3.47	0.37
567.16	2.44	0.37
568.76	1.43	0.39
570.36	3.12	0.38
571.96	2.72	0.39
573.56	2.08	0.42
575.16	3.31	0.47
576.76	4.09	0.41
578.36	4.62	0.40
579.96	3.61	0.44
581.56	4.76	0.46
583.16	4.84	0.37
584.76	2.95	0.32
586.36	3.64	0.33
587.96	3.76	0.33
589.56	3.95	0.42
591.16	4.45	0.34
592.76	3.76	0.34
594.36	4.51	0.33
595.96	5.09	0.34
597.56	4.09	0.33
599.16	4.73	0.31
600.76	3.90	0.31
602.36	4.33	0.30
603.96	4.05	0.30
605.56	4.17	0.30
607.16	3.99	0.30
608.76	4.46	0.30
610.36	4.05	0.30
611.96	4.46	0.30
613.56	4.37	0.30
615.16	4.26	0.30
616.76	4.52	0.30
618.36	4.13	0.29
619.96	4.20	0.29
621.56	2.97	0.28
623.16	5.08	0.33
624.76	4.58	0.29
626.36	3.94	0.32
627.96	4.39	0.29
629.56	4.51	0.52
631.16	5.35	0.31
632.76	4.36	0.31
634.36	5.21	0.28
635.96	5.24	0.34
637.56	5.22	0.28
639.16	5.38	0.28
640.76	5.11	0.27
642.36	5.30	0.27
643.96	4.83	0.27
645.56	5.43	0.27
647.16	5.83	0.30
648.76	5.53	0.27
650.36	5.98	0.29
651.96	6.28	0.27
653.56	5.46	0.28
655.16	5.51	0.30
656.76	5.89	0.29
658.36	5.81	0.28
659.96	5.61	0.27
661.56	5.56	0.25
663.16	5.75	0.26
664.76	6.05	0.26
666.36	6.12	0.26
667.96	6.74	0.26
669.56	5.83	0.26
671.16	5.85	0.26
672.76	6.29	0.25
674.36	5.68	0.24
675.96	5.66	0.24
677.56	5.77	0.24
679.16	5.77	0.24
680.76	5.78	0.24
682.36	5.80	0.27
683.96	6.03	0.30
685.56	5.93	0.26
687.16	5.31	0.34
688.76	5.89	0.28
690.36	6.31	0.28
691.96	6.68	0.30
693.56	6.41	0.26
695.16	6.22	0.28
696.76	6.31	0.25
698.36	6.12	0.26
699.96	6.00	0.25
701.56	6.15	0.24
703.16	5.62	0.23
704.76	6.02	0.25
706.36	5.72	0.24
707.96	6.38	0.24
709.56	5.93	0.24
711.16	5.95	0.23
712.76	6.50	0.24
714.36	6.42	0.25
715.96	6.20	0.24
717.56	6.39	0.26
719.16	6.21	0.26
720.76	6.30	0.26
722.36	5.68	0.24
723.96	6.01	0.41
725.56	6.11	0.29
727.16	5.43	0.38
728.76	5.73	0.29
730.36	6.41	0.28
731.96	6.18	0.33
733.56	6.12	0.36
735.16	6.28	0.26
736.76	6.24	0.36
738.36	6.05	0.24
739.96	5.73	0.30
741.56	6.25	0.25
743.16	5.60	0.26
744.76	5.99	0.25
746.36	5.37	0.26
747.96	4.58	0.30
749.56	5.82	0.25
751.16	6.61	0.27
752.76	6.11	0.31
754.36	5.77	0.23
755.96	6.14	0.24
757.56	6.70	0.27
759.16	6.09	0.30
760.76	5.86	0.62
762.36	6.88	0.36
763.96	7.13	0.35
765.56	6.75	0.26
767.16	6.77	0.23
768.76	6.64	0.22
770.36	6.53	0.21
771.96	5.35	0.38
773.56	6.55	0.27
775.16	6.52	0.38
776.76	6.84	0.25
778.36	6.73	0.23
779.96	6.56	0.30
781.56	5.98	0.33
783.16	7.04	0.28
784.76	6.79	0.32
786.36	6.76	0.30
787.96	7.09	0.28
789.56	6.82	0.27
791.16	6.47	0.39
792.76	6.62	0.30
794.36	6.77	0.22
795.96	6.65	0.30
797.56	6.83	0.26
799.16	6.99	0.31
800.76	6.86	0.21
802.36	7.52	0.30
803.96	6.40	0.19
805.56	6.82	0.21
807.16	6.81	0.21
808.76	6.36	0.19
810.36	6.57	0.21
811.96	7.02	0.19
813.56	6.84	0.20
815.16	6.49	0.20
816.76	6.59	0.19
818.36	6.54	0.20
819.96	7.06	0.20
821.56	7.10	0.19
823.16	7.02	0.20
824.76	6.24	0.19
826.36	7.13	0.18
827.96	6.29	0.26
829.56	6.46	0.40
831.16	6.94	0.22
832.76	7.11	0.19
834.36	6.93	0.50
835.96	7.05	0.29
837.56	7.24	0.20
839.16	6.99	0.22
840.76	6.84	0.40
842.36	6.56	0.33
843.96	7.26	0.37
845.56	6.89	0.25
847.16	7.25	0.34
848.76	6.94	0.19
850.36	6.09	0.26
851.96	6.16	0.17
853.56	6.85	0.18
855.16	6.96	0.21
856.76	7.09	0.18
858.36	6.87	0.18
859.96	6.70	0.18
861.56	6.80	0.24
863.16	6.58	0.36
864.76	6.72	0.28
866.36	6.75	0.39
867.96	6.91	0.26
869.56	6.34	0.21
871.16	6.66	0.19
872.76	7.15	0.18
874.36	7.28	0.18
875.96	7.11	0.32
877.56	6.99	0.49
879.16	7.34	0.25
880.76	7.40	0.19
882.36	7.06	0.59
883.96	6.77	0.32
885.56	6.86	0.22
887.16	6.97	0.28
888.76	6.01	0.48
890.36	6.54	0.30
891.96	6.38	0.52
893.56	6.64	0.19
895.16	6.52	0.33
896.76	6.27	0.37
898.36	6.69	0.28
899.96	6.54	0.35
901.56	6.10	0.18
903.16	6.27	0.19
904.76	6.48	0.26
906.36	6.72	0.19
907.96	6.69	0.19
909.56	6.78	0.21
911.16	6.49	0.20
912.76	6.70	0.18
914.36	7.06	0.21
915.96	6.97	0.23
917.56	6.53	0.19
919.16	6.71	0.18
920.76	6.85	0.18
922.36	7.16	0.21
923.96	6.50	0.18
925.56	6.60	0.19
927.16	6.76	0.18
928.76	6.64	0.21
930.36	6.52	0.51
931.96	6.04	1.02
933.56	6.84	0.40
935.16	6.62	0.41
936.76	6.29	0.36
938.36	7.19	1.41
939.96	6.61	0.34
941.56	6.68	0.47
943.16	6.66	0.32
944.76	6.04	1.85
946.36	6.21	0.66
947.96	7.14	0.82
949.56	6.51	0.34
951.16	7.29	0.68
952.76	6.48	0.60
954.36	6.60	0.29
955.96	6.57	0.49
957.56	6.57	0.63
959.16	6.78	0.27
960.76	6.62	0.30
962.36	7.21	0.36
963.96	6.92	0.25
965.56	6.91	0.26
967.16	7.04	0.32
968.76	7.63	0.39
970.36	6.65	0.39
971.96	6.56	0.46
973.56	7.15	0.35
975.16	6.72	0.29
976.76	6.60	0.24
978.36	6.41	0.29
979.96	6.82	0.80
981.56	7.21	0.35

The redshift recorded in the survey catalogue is 0.44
